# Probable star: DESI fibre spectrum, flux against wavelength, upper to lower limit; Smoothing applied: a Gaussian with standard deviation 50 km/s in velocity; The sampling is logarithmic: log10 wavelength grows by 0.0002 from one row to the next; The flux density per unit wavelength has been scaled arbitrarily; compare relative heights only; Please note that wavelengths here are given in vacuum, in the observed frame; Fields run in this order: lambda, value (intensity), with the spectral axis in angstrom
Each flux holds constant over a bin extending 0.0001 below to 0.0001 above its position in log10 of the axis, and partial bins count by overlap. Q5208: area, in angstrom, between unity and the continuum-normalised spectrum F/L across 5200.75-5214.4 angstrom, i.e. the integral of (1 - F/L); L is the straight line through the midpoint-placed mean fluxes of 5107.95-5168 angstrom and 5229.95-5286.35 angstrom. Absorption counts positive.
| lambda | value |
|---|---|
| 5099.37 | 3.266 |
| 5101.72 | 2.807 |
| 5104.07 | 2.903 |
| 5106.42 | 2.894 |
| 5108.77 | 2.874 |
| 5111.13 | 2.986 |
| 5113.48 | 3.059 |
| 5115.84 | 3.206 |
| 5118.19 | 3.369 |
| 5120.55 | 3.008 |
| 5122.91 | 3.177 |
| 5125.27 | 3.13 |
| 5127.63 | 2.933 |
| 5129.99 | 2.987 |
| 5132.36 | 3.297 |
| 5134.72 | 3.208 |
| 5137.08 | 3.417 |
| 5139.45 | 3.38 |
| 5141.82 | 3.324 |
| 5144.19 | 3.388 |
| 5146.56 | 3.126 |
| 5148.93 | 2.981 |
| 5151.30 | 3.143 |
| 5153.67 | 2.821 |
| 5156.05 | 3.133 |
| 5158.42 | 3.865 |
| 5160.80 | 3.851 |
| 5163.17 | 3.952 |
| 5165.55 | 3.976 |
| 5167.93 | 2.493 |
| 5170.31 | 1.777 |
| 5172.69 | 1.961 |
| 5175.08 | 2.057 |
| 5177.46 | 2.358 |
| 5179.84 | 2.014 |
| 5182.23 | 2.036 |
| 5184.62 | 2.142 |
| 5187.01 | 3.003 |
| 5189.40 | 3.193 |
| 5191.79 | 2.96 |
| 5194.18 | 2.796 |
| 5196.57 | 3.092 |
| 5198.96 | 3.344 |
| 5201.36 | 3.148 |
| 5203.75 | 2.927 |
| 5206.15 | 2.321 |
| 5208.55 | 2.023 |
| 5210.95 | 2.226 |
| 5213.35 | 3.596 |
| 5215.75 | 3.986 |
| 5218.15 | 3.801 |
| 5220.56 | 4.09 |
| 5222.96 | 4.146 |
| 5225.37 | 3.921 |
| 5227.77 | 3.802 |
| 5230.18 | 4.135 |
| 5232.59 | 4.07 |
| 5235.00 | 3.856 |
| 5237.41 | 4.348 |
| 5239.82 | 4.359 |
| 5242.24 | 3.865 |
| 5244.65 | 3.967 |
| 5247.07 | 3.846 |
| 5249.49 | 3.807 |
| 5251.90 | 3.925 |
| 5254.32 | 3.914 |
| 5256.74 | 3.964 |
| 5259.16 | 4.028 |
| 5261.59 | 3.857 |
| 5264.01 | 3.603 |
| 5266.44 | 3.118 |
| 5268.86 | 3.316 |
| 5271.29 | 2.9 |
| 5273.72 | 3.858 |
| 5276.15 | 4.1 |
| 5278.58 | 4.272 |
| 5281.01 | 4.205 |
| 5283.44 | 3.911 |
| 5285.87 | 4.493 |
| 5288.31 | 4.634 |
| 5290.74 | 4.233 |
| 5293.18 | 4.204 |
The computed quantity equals 3.6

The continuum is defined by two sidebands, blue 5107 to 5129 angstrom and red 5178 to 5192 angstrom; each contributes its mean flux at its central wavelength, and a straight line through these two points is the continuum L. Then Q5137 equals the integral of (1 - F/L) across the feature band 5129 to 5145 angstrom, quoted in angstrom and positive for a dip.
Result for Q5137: -2.0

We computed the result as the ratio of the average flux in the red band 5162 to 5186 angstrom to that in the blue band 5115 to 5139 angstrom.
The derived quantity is 0.78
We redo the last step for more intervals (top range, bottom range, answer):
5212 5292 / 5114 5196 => 1.32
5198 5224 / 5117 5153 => 1.01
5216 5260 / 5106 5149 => 1.27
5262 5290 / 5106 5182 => 1.28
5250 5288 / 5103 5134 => 1.26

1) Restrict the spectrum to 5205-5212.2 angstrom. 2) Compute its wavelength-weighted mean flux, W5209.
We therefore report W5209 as 2.2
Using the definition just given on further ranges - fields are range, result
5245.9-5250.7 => 3.83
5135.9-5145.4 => 3.37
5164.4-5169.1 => 3.23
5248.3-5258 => 3.91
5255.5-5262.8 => 3.95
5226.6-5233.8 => 4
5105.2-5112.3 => 2.92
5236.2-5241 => 4.36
